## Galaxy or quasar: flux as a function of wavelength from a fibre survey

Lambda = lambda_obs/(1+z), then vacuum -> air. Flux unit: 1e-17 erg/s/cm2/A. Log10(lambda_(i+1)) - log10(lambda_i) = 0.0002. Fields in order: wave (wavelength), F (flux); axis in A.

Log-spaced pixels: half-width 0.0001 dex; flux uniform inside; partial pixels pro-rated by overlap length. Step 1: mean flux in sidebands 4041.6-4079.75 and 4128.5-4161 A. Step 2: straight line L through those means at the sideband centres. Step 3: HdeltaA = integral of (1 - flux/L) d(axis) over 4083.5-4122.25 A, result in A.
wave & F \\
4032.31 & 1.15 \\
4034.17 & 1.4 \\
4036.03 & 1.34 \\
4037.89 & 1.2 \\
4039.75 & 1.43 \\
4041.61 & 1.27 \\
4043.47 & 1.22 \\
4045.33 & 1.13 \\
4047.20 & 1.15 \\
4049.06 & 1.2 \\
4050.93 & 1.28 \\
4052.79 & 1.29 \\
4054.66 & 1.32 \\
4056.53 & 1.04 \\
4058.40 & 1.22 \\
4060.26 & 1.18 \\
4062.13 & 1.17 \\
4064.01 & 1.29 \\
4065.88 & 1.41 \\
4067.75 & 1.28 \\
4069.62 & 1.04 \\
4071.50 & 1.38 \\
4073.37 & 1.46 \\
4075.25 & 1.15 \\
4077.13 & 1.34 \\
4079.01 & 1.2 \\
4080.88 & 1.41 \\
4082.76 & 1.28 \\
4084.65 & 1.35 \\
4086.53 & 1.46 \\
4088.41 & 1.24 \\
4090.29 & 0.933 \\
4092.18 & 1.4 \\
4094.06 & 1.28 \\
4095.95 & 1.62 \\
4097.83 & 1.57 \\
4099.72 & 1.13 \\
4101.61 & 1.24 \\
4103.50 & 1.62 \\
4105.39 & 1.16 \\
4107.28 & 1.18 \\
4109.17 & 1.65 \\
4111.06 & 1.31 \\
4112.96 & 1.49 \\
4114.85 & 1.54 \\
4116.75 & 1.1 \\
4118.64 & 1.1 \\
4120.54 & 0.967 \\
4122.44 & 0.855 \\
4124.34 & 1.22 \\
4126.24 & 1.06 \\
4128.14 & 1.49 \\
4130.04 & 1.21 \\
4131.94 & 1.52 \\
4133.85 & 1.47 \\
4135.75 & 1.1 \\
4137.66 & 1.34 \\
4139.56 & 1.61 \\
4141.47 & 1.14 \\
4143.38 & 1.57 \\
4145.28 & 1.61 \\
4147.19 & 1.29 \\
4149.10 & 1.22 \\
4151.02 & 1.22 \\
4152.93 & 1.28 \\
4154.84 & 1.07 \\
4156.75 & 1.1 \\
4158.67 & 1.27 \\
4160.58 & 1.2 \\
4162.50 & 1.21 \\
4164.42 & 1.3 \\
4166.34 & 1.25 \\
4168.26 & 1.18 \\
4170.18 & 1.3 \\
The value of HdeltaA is -1.0 A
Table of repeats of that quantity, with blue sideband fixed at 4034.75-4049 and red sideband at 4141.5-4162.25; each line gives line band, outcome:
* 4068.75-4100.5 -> -1.3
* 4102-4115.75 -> -1.6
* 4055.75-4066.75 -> 0.3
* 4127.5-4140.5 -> -1.2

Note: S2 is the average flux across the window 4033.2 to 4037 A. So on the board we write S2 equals 1.36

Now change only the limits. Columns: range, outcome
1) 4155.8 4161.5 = 1.19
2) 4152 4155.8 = 1.18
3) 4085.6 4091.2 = 1.21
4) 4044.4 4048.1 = 1.14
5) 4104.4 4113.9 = 1.36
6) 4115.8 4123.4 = 1.01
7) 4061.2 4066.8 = 1.29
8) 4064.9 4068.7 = 1.35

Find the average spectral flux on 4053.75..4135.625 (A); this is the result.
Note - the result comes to 1.29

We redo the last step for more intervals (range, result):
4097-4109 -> 1.34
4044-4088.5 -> 1.26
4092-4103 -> 1.38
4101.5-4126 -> 1.26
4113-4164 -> 1.26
